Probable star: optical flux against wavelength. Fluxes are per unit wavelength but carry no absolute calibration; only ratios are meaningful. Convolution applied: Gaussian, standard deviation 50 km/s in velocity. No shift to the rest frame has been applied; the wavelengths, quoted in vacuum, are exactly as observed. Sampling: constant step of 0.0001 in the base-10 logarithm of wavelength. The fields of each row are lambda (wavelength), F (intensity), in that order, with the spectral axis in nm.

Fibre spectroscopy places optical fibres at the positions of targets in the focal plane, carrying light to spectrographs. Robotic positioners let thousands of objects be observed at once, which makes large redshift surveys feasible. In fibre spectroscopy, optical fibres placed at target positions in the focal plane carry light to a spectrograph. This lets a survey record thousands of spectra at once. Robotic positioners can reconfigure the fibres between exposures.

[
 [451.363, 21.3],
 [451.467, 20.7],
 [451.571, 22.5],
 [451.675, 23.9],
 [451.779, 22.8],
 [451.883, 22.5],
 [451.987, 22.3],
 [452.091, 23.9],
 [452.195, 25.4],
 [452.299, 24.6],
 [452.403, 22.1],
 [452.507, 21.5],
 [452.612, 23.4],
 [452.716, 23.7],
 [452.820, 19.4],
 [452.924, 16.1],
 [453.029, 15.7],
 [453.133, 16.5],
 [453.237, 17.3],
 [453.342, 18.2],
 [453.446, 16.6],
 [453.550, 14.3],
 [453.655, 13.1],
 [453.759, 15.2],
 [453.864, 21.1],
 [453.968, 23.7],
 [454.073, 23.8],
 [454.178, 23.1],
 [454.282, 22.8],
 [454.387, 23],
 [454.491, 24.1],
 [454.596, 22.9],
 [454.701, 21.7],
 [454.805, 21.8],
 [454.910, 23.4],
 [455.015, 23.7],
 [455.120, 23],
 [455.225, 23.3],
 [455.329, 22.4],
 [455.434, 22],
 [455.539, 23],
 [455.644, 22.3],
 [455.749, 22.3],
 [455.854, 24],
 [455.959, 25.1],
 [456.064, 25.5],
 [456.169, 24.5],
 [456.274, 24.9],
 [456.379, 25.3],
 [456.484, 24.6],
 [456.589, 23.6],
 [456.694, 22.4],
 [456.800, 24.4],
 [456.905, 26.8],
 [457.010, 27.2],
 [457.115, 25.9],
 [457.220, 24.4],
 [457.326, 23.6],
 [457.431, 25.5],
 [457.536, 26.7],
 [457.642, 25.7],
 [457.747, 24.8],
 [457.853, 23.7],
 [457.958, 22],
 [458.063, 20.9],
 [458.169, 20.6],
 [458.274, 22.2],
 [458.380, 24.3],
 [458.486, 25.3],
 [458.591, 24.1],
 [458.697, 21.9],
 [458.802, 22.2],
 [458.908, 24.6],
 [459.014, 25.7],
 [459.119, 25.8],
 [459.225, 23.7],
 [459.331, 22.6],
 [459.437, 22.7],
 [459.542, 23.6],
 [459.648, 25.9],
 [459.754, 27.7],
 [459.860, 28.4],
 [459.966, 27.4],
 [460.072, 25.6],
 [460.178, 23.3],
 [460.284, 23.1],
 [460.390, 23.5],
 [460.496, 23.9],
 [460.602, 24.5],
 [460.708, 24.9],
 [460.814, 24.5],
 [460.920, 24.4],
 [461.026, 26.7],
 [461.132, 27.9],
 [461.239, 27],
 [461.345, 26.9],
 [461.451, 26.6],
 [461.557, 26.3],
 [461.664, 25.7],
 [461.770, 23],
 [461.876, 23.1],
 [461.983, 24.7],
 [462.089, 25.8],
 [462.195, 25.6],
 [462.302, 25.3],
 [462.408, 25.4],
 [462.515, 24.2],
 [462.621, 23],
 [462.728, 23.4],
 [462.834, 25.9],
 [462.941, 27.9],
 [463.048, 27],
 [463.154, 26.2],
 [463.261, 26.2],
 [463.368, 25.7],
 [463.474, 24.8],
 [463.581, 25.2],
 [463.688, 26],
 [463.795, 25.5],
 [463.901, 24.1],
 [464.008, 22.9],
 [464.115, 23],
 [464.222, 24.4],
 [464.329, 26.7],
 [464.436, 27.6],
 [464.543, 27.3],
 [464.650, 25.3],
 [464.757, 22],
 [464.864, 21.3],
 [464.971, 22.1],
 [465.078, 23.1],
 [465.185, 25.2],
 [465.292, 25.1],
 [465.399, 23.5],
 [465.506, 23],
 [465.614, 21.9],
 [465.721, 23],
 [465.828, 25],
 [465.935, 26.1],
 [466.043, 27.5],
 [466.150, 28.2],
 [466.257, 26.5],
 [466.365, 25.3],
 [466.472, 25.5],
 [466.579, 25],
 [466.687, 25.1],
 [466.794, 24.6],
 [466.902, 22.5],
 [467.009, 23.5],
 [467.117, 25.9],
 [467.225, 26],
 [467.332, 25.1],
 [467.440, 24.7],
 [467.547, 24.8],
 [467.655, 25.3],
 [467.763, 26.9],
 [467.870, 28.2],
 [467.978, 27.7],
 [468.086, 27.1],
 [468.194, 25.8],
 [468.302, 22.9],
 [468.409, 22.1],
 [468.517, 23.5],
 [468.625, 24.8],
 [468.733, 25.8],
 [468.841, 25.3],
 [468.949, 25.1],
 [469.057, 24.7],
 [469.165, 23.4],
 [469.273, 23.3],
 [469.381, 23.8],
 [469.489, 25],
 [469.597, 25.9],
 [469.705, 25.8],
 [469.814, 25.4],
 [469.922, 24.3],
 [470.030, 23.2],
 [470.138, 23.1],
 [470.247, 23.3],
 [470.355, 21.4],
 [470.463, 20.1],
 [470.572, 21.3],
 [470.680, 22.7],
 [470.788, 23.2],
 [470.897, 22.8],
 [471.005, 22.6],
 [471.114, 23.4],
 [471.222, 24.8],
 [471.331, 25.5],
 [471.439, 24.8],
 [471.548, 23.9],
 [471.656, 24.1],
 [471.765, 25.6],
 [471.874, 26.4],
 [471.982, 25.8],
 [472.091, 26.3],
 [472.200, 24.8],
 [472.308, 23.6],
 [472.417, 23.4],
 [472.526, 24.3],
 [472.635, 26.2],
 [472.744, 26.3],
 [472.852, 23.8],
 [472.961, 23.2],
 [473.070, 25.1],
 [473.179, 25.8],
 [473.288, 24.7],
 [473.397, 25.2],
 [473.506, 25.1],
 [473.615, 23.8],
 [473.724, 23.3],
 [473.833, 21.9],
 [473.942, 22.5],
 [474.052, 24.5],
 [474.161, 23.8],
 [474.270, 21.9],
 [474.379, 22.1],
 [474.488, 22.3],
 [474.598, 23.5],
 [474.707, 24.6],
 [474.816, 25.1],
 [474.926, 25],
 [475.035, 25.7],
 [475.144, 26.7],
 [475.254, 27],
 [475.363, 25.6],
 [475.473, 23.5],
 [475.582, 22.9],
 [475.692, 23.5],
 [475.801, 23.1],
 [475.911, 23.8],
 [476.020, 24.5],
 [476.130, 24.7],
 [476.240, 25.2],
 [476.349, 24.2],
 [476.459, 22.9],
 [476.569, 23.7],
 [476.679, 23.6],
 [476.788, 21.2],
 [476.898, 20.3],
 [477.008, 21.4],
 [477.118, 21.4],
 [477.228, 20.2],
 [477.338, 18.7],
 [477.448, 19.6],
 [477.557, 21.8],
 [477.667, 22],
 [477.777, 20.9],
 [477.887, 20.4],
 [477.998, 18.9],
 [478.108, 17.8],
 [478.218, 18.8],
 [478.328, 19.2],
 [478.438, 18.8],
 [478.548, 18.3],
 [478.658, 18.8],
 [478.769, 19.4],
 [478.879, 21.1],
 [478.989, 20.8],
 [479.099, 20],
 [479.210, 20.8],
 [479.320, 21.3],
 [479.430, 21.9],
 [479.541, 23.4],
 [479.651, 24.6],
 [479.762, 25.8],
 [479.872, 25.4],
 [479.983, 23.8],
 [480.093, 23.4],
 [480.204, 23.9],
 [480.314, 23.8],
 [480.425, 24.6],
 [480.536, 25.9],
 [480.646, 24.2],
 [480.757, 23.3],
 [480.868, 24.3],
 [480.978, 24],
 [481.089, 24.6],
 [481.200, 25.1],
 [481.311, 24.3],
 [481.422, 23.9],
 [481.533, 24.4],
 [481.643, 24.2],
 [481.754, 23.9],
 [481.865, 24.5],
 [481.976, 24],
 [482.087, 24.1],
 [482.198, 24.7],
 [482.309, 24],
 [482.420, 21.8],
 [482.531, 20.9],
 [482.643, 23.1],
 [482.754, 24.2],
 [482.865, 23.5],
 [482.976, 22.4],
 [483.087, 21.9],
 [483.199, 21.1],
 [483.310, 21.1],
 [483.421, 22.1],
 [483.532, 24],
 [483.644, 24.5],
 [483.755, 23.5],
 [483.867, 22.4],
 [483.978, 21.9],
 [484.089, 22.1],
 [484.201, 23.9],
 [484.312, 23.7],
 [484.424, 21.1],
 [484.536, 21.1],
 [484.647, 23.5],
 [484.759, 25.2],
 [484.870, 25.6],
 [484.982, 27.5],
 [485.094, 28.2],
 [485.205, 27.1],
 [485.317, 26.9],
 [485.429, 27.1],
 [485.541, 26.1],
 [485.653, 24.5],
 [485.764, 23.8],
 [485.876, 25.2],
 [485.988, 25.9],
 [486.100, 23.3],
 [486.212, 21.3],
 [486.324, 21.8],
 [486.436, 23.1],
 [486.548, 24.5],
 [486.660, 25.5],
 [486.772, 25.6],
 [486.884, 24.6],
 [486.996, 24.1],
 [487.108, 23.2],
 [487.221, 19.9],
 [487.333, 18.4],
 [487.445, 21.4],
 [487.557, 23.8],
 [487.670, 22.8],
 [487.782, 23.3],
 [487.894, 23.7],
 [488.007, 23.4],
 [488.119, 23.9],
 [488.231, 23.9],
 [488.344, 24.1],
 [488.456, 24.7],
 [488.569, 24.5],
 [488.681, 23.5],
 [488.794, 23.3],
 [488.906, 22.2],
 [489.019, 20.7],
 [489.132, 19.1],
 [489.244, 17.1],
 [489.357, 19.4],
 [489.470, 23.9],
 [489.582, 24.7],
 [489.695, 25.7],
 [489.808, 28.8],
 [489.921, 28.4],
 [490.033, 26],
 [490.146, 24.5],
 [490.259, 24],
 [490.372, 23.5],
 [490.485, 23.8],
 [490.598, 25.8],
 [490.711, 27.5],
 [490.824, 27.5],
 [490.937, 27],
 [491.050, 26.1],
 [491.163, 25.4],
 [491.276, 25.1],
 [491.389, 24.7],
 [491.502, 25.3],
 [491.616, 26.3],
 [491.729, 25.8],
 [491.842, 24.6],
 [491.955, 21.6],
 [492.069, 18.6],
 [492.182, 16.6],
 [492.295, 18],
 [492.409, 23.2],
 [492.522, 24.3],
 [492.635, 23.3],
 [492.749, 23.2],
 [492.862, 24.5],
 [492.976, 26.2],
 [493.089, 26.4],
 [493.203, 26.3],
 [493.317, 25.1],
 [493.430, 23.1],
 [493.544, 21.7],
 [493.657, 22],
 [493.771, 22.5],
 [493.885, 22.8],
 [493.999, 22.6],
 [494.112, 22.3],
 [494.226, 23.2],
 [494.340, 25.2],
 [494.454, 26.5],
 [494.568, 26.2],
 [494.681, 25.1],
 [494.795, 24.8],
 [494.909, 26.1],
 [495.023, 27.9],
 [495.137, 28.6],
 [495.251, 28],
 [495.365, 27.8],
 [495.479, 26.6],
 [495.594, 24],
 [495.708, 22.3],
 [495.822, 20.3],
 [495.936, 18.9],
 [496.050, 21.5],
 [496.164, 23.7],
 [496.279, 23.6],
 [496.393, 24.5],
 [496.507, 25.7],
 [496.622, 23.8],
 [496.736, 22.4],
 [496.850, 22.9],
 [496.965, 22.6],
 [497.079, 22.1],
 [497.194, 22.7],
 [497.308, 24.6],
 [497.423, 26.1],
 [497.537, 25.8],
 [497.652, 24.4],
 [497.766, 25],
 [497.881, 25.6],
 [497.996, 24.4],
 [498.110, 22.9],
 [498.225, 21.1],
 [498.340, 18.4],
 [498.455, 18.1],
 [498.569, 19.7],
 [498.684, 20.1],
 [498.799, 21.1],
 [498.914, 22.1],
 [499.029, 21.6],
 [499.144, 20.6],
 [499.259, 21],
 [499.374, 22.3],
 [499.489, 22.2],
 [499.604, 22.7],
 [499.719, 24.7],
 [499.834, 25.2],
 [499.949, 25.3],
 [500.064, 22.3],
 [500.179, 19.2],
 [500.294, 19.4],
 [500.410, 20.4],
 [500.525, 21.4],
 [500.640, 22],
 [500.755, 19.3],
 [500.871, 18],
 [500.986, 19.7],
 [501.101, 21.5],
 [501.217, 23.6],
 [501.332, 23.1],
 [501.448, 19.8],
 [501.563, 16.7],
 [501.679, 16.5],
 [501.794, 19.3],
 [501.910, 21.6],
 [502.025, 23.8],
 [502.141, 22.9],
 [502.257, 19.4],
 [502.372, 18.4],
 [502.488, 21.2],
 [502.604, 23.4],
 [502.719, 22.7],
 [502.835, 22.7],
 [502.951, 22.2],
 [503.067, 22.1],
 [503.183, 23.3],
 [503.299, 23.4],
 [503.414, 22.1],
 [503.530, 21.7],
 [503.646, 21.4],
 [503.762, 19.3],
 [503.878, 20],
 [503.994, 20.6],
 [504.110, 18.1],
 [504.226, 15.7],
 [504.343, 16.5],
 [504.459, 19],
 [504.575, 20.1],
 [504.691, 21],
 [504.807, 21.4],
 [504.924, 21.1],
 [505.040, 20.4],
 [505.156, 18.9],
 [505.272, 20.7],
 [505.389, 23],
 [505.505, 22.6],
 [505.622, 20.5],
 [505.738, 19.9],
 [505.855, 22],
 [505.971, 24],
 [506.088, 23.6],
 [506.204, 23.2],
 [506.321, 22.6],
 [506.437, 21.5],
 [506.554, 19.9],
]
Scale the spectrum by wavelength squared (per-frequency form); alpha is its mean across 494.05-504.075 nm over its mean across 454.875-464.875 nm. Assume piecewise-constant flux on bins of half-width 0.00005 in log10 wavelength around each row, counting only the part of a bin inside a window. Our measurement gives 1.1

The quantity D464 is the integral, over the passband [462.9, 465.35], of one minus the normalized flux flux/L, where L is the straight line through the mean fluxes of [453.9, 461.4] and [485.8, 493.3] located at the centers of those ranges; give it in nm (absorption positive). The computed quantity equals -0.09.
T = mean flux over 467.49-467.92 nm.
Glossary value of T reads 26.3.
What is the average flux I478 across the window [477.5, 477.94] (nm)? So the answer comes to 21.3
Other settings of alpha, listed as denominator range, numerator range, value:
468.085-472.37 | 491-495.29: 1.10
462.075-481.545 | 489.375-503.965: 1.07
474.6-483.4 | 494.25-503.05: 1.07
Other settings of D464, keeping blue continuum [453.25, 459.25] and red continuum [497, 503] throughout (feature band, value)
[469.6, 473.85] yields -0.30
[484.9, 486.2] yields -0.21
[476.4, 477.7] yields 0.06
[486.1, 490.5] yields -0.25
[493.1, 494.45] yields -0.10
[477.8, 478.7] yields 0.14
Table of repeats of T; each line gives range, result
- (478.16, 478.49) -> 18.9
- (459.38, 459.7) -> 24.1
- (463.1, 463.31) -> 26.2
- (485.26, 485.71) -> 26.1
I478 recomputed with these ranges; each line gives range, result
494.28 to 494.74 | 25.7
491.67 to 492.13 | 22.6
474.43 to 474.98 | 24.1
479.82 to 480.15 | 24.2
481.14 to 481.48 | 24.4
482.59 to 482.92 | 23.6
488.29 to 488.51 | 24.5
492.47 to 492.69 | 23.8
